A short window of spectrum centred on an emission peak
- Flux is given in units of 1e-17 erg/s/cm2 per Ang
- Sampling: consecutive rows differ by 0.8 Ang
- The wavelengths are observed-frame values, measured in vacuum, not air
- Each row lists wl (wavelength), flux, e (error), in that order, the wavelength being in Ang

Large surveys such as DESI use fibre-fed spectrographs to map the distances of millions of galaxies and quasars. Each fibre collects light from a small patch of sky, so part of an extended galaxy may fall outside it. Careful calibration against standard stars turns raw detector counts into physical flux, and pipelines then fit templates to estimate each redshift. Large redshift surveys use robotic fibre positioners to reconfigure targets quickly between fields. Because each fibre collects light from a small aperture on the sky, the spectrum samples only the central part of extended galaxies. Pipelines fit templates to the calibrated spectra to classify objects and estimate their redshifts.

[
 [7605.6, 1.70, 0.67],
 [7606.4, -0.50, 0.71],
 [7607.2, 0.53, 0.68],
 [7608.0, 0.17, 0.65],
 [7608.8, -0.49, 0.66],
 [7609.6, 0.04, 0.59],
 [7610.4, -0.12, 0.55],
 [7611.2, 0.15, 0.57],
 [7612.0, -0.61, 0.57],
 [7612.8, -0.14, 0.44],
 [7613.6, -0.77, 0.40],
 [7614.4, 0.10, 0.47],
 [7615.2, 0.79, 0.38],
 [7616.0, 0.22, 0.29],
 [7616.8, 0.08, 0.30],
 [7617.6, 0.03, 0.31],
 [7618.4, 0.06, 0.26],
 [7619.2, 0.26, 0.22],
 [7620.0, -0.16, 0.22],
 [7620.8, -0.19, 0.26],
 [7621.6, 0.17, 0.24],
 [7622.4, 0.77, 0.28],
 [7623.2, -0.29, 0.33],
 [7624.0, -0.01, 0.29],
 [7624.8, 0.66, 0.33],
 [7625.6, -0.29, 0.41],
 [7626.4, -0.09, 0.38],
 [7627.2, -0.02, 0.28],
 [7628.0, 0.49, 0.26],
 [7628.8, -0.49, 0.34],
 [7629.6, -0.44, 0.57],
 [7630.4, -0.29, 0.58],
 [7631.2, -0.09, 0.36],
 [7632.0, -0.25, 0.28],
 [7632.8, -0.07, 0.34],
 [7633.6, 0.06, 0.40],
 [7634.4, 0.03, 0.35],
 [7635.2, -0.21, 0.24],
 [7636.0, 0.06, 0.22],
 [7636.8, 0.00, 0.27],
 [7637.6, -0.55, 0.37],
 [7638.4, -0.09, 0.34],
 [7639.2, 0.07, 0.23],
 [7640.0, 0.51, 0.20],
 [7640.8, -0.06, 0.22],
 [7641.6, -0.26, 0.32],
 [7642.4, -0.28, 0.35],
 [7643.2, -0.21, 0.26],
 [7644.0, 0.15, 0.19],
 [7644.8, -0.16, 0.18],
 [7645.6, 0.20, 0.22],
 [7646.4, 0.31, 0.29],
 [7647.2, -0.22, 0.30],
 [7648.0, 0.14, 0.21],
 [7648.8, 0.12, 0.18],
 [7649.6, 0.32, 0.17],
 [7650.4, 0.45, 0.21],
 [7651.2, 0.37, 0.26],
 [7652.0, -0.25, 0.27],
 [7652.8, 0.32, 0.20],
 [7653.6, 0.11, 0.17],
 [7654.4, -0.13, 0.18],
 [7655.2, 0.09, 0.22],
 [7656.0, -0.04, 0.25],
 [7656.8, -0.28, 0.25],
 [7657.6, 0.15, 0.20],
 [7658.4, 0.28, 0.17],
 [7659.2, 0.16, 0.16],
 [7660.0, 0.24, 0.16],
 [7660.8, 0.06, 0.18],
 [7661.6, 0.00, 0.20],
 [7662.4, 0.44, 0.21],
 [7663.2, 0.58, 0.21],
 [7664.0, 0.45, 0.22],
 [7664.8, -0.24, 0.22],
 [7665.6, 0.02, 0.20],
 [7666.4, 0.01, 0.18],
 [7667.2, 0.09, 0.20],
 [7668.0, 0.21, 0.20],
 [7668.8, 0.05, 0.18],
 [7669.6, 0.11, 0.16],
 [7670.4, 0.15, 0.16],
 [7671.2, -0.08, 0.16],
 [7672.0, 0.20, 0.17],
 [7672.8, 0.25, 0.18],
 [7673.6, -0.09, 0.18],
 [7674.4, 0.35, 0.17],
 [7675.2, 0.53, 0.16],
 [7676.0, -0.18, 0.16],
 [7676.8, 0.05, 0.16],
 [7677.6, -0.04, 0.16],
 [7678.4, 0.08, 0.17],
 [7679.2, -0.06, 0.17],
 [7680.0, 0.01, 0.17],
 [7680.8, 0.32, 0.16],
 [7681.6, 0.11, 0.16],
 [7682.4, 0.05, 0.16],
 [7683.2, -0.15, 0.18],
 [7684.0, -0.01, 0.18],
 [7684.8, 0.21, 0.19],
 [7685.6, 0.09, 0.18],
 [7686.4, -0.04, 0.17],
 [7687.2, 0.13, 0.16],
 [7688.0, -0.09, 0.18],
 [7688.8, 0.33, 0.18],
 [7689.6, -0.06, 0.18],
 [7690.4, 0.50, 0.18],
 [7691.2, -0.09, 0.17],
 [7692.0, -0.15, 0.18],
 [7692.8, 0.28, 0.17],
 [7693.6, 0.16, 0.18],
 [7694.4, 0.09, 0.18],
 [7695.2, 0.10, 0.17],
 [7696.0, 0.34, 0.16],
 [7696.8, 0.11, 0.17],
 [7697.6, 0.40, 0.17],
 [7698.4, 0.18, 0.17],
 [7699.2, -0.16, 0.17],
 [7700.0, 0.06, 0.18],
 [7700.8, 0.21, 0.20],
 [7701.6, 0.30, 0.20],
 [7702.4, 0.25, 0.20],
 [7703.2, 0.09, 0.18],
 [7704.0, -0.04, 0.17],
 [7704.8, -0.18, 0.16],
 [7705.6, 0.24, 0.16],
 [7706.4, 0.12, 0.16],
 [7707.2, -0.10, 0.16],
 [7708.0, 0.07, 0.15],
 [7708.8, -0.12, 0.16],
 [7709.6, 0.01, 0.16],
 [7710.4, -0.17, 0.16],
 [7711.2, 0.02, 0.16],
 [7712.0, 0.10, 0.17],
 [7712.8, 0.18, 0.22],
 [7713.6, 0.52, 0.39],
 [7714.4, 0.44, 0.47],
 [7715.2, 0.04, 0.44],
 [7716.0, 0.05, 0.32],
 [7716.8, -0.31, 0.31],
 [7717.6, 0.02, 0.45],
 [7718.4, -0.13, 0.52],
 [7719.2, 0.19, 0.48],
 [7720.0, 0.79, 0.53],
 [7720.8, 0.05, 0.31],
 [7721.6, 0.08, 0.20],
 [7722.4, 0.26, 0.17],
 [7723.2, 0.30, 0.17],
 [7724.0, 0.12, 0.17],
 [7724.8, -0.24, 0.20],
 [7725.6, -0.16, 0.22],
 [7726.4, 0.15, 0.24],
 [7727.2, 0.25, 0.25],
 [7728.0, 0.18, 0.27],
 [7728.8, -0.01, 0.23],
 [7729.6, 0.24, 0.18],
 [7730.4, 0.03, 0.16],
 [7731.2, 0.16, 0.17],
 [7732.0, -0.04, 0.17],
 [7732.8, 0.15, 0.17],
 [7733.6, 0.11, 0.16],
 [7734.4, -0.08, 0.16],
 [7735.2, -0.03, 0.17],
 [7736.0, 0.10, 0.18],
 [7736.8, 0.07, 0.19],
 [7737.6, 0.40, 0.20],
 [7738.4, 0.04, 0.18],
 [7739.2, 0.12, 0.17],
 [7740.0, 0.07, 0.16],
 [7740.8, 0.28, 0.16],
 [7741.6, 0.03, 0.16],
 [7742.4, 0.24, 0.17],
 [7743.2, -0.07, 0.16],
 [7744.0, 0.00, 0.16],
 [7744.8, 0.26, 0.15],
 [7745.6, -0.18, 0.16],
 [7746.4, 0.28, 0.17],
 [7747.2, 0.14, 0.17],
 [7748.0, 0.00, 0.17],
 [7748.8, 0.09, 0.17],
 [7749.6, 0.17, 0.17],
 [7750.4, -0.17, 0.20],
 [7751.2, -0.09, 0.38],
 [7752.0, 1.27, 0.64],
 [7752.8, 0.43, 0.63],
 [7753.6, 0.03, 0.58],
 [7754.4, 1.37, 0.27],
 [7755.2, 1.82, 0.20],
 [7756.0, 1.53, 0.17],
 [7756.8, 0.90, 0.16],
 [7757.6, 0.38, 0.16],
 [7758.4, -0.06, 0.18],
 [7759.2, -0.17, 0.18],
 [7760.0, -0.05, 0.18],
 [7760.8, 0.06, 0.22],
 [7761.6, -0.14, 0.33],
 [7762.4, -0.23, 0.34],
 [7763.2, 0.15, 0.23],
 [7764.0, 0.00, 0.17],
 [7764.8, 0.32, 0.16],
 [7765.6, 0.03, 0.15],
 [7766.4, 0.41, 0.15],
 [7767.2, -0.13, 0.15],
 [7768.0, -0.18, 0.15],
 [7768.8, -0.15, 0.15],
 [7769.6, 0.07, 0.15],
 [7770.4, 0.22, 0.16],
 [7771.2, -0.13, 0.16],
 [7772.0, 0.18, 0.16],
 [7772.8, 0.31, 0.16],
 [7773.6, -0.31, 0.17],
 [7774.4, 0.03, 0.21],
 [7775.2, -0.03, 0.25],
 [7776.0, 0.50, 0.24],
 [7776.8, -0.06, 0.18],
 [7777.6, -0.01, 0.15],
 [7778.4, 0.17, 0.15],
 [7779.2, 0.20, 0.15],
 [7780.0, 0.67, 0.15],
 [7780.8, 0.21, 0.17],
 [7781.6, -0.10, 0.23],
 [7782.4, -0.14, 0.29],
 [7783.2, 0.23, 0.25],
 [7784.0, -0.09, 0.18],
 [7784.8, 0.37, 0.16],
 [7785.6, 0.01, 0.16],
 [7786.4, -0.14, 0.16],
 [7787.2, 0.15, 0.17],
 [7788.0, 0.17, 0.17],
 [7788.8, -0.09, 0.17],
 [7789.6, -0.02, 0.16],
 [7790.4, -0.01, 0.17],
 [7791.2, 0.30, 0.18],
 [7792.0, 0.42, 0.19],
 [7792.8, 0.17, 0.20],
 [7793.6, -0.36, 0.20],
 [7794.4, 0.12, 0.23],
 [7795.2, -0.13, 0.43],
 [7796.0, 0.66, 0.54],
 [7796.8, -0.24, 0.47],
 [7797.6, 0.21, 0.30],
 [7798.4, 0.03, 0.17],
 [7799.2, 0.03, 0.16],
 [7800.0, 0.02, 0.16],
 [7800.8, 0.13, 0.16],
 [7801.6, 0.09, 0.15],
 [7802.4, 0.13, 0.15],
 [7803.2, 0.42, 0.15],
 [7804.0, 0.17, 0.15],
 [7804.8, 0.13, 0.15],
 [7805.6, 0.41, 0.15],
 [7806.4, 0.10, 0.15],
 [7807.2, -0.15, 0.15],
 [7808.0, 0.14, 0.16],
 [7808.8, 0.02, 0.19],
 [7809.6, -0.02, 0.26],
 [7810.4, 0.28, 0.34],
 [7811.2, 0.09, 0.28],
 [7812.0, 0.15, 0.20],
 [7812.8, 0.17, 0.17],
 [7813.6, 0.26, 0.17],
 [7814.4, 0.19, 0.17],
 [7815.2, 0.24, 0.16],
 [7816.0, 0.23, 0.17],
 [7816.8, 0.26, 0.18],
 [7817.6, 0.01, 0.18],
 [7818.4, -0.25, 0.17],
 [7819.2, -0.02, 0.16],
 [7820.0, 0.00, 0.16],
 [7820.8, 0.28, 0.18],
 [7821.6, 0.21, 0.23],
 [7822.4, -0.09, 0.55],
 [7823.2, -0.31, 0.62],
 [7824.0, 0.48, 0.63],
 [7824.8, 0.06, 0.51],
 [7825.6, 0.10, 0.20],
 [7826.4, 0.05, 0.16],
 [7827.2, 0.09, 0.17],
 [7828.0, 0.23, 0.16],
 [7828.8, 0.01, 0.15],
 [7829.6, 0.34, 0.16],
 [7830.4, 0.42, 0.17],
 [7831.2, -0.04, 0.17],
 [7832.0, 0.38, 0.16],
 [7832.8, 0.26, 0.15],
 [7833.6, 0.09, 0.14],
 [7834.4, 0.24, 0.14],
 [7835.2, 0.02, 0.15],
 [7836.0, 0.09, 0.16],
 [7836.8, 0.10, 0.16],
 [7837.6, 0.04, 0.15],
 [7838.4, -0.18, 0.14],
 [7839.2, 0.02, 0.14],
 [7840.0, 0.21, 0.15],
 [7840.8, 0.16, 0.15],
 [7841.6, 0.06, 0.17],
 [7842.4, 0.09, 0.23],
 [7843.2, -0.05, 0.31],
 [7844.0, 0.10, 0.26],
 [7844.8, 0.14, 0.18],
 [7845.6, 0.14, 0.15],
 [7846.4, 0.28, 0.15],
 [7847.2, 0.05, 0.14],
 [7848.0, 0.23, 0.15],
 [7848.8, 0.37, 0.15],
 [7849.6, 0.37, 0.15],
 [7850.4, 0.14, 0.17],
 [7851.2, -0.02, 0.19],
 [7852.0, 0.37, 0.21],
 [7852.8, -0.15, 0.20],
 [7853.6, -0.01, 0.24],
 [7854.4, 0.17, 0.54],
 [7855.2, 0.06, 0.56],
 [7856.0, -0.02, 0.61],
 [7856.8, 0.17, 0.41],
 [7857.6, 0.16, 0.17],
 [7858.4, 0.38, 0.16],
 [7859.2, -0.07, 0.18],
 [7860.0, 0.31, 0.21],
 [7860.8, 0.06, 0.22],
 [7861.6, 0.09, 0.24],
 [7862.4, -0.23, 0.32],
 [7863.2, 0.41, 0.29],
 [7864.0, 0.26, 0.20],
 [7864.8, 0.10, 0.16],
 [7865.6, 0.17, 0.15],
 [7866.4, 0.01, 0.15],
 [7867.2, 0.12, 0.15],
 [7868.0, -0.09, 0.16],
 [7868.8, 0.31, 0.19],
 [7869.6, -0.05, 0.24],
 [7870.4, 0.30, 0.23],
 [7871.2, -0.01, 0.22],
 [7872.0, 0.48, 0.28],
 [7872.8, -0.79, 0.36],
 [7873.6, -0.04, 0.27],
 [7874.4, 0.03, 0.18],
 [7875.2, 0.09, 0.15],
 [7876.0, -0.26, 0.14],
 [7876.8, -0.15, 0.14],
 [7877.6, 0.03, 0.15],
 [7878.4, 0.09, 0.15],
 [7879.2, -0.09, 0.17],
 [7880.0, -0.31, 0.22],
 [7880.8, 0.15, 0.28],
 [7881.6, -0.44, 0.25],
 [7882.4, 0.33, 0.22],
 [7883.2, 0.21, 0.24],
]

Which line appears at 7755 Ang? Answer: [O III] 5007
